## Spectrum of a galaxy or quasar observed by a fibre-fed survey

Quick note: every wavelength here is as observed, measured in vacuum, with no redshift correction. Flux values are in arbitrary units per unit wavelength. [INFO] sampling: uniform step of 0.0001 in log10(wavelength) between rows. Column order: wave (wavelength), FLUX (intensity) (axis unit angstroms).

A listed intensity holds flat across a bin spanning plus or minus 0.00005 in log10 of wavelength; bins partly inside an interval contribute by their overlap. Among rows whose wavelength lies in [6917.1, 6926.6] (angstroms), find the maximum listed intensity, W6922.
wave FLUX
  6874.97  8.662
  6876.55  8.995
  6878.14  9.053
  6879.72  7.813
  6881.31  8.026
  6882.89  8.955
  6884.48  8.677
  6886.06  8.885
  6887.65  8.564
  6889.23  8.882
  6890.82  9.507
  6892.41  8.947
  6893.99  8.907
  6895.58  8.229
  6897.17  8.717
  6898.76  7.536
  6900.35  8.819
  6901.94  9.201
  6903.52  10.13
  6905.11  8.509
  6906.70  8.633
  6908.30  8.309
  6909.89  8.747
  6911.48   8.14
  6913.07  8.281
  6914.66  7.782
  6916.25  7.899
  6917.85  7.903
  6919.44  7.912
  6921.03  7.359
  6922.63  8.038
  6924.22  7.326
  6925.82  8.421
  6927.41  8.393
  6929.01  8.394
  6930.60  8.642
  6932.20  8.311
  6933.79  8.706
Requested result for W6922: 8.421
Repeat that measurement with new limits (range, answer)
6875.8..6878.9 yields 9.053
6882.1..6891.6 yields 9.507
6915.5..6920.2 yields 7.912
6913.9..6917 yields 7.899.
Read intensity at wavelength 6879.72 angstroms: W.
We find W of 7.813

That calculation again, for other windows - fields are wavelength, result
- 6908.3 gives 8.309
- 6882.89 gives 8.955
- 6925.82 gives 8.421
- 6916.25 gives 7.899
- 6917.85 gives 7.903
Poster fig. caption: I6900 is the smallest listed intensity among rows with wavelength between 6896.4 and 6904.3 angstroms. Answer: 7.536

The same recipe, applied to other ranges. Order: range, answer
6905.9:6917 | 7.782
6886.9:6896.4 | 8.229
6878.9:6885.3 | 7.813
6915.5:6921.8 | 7.359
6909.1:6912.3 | 8.14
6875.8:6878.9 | 8.995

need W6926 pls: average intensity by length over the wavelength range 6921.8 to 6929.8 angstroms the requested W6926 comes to 8.1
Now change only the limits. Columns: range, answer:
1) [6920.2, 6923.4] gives 7.69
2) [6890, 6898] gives 8.85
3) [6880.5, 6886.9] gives 8.63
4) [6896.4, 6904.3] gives 8.89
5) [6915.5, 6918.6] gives 7.88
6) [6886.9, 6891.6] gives 8.99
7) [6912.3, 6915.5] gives 8.04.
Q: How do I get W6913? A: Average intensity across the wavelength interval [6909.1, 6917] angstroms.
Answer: 8.18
